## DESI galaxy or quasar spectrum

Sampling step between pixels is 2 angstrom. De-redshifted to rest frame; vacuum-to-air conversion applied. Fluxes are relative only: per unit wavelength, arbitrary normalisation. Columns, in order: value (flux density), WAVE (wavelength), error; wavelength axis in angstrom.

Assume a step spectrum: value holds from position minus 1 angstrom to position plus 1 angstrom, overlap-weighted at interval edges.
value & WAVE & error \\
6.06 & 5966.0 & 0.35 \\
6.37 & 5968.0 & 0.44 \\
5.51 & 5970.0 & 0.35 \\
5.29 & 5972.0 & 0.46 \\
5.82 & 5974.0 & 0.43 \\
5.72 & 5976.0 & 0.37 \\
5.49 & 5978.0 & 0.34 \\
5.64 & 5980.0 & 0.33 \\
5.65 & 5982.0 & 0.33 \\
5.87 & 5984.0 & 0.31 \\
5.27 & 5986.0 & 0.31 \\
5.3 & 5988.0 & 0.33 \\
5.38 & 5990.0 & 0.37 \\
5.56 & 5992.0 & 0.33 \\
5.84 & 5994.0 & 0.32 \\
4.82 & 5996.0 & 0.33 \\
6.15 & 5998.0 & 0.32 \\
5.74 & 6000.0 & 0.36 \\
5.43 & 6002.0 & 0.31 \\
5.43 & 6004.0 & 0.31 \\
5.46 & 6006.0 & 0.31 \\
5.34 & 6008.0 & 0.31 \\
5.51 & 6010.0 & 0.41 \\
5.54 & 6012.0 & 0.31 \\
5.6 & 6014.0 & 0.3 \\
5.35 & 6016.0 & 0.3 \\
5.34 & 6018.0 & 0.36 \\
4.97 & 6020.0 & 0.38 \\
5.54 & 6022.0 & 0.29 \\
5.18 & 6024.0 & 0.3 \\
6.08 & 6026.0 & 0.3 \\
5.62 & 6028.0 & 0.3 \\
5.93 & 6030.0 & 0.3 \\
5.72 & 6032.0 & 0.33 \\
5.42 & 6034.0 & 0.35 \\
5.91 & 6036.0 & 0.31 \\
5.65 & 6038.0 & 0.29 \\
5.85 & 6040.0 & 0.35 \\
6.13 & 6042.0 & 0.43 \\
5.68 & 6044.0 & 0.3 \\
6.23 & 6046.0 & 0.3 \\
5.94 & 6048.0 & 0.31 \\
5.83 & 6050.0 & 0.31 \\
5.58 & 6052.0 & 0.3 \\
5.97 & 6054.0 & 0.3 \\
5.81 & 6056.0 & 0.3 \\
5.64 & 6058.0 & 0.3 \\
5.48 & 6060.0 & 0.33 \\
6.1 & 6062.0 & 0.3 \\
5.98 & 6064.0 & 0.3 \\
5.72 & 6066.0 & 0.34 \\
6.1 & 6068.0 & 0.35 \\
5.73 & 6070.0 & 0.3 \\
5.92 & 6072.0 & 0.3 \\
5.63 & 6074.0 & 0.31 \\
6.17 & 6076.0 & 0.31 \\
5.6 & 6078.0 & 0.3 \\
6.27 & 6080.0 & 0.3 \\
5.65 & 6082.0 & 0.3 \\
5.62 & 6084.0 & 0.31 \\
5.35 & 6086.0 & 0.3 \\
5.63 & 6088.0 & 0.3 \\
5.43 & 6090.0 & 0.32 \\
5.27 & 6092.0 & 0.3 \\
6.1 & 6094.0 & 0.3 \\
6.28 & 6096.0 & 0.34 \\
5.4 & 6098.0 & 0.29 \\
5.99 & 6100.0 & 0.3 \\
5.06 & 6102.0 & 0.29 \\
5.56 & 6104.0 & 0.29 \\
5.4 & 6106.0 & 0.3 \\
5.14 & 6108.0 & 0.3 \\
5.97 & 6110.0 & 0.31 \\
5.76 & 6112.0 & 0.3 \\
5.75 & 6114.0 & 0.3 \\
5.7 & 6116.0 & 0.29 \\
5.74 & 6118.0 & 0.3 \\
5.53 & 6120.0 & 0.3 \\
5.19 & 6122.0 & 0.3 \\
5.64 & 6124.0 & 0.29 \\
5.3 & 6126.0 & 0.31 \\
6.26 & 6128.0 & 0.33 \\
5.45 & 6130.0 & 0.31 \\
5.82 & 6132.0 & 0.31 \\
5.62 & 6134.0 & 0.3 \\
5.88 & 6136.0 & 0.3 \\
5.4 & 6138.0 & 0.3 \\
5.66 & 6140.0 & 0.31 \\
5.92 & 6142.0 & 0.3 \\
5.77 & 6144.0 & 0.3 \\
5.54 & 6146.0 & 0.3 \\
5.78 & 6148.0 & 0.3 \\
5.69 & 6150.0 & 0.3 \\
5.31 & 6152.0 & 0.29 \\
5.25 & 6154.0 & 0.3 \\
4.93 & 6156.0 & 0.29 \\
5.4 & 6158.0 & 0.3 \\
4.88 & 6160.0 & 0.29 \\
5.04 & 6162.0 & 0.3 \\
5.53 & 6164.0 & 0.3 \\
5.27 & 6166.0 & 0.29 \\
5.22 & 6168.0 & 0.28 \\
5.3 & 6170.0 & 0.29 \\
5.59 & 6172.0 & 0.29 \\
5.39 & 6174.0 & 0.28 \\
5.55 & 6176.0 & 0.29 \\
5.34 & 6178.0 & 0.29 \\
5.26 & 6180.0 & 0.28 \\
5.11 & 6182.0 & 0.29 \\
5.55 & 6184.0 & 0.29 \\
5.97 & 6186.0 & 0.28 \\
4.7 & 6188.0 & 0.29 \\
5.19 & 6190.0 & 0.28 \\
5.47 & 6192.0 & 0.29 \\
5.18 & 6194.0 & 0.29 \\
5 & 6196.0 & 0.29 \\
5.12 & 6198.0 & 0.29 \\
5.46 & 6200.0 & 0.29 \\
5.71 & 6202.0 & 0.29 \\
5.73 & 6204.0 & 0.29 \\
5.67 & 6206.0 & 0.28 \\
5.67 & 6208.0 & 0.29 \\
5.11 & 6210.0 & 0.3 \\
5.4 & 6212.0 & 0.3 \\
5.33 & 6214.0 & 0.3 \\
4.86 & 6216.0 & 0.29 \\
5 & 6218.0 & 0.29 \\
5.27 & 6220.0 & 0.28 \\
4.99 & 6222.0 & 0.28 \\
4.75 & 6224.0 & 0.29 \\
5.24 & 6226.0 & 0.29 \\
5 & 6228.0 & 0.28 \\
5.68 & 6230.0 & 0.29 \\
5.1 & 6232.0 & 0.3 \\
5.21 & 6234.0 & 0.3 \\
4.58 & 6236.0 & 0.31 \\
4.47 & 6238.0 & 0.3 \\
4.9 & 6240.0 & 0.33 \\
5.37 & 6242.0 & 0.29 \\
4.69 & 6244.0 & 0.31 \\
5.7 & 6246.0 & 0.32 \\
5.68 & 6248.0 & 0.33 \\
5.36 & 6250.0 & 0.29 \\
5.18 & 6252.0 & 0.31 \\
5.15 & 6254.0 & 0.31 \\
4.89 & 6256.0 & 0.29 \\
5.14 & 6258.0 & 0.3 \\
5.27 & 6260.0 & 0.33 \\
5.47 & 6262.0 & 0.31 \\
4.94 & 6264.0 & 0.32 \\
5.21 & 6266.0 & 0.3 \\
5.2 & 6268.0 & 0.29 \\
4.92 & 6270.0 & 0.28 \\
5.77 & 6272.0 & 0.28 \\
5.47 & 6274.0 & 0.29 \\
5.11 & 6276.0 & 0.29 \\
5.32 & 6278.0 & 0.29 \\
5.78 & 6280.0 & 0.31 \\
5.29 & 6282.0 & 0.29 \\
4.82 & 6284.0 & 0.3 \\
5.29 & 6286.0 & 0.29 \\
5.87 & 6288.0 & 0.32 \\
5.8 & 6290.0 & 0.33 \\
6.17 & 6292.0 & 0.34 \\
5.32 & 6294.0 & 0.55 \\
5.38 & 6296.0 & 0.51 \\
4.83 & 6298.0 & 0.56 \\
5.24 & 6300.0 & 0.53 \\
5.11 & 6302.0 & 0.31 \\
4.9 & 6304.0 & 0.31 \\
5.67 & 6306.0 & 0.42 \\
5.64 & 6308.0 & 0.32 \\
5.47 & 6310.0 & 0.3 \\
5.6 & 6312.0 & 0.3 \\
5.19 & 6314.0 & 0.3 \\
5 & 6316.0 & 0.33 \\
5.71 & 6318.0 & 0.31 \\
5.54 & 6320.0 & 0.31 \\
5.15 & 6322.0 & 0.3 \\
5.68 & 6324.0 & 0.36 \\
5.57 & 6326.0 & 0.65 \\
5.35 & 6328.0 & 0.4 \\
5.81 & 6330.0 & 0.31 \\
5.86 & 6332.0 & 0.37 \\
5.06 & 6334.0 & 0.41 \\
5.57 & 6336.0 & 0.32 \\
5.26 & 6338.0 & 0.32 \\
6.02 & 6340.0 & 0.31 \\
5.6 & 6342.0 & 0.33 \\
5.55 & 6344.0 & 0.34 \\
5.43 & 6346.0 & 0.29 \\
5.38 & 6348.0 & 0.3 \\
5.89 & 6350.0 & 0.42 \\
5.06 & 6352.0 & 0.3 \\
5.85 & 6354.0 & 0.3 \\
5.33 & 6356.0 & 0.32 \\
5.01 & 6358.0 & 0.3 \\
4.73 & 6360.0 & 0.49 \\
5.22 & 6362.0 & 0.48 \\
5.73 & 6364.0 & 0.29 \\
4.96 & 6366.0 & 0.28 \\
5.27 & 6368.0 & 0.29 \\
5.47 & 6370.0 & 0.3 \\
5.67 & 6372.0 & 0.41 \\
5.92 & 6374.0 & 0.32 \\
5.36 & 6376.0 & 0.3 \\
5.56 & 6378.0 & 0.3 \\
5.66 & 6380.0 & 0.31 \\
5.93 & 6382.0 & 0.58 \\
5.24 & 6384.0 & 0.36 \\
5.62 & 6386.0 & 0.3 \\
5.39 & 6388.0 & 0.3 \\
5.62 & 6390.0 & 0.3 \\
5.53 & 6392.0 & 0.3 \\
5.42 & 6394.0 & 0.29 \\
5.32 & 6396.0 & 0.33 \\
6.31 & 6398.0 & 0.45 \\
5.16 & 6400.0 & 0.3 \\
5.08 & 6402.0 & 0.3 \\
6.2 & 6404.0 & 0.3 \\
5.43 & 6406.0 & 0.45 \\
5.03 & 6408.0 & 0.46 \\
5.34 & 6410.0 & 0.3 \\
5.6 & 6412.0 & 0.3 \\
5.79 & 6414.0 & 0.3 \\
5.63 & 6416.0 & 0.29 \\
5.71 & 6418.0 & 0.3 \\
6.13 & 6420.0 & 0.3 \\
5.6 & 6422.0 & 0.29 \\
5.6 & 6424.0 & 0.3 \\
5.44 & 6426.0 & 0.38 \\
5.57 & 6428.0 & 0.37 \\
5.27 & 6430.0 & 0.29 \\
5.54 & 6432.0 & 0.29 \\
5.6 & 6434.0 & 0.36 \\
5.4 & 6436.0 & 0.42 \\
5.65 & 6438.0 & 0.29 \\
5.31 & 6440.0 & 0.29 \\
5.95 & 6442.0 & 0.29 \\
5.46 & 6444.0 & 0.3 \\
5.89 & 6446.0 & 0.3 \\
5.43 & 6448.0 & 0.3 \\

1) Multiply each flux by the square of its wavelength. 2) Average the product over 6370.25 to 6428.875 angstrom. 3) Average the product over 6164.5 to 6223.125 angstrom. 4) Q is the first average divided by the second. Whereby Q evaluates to 1.12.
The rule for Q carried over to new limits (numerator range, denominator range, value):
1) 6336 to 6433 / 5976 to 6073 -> 1.09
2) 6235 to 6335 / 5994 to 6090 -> 1.01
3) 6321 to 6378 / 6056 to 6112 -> 1.04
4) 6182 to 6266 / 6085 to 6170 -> 0.97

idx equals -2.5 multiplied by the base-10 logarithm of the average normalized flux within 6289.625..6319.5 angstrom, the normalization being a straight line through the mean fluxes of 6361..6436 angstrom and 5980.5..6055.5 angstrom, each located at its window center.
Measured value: 0.03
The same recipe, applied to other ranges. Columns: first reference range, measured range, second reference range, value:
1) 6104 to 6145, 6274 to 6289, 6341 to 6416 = 0.04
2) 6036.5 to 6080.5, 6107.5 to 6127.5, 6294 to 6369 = 0.03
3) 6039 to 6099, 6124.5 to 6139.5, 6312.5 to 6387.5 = 0.01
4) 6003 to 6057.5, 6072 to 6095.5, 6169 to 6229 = -0.04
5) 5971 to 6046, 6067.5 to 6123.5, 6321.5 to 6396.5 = -0.02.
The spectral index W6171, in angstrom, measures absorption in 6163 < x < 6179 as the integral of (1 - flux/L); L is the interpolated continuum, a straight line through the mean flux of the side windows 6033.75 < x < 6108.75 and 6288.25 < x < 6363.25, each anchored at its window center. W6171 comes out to 0.6 angstrom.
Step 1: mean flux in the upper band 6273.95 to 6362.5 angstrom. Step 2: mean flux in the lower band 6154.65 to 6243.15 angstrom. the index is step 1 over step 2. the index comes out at 1.0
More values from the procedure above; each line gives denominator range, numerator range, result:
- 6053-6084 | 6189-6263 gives 0.89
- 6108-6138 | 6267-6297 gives 0.96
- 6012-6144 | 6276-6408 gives 0.96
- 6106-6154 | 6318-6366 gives 0.97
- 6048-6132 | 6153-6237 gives 0.92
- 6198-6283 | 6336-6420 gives 1.05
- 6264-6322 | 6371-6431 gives 1.04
